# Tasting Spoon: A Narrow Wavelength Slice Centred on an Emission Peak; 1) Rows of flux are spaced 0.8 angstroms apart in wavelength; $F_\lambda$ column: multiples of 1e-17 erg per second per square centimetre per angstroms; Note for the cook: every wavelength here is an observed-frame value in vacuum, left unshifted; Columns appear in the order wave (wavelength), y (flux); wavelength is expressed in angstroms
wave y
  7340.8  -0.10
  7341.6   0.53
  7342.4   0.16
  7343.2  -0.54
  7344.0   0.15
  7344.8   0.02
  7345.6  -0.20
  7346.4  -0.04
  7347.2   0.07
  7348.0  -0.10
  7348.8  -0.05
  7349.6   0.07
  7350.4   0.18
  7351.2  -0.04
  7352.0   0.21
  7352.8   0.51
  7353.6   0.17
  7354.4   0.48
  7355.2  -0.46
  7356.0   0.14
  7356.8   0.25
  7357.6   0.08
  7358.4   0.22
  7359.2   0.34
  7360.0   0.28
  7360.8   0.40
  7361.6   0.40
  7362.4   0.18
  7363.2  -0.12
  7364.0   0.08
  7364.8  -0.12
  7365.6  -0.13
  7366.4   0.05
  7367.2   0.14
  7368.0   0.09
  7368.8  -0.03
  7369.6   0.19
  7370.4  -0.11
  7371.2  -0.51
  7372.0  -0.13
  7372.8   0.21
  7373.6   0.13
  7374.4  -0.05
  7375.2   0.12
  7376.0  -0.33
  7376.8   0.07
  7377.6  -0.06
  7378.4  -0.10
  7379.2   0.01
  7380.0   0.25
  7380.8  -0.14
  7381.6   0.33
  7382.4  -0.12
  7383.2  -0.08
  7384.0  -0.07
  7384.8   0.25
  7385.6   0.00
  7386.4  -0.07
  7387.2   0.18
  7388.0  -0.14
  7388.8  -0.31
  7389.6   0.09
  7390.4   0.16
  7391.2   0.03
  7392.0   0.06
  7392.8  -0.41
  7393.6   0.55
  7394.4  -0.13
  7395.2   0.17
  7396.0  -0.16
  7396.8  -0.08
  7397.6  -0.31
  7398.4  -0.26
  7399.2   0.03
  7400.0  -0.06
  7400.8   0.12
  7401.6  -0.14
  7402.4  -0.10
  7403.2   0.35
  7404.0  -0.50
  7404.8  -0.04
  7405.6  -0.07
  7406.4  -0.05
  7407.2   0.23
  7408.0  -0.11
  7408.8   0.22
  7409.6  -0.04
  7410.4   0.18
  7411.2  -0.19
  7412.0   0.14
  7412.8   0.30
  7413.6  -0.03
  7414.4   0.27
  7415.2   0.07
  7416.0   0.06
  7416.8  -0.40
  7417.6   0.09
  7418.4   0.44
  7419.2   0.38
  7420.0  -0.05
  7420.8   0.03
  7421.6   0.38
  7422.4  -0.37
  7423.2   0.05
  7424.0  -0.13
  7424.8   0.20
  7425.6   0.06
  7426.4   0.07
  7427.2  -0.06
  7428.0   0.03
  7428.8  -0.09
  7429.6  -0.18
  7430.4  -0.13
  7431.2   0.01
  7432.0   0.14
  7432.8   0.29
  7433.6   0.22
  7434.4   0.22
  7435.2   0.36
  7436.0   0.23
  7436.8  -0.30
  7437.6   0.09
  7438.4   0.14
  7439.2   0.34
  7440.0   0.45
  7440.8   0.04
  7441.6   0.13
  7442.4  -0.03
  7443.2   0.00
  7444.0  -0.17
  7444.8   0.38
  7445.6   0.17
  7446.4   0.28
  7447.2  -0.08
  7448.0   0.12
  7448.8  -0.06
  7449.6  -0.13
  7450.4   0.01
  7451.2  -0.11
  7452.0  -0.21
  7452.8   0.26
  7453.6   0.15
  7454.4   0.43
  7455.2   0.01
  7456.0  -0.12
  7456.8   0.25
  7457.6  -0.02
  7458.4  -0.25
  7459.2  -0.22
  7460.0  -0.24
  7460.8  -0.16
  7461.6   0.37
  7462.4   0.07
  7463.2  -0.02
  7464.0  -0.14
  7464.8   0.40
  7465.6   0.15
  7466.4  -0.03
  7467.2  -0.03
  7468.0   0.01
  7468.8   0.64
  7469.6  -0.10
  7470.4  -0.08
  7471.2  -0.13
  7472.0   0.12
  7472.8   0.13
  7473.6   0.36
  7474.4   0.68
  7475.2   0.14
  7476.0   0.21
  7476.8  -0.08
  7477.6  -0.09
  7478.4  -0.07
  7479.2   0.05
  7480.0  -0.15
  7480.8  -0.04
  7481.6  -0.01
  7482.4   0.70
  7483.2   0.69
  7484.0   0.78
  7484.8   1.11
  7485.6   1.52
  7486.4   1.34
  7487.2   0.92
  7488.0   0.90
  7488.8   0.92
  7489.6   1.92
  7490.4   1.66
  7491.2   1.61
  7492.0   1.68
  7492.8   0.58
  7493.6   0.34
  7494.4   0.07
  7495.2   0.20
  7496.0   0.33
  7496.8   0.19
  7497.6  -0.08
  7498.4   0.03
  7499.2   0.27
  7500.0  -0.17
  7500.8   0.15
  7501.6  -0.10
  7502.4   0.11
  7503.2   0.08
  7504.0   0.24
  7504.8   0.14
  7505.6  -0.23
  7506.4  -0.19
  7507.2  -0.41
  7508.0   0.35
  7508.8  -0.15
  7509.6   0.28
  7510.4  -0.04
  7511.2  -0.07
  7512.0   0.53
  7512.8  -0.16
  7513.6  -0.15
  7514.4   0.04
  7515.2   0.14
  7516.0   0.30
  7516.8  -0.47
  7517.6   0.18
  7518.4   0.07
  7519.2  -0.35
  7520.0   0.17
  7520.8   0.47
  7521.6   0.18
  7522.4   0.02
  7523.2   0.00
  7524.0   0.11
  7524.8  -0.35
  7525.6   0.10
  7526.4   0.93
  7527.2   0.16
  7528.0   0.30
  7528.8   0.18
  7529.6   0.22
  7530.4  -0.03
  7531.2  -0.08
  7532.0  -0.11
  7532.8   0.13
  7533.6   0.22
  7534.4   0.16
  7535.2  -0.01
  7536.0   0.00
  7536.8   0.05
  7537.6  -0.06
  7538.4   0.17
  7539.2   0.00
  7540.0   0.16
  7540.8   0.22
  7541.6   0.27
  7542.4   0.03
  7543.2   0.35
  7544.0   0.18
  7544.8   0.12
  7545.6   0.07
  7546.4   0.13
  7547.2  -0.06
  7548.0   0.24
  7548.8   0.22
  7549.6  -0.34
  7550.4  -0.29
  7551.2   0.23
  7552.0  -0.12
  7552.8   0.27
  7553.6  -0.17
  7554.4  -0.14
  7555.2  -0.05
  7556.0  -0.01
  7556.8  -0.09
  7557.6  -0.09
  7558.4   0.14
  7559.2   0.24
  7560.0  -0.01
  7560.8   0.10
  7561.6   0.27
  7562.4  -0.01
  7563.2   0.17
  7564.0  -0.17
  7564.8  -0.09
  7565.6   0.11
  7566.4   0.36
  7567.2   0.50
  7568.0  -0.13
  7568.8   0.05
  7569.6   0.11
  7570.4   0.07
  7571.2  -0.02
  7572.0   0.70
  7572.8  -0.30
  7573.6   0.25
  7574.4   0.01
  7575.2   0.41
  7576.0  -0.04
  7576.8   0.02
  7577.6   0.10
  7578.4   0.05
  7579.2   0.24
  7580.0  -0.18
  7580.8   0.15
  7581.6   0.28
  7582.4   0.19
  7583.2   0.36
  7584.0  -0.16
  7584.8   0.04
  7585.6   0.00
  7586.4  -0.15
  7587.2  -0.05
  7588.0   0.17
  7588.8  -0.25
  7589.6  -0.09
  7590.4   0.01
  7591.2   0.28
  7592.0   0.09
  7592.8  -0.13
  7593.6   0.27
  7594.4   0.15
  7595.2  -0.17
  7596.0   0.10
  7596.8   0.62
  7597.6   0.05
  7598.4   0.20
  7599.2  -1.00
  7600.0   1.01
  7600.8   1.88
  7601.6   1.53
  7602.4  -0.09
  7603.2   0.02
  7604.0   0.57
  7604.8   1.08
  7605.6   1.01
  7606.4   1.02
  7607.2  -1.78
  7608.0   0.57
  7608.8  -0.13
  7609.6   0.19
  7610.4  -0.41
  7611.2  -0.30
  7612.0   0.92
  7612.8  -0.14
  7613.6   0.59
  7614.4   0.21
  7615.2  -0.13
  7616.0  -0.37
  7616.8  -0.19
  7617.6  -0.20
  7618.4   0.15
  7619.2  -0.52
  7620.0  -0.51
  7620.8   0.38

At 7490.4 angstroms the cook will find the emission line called [O II]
